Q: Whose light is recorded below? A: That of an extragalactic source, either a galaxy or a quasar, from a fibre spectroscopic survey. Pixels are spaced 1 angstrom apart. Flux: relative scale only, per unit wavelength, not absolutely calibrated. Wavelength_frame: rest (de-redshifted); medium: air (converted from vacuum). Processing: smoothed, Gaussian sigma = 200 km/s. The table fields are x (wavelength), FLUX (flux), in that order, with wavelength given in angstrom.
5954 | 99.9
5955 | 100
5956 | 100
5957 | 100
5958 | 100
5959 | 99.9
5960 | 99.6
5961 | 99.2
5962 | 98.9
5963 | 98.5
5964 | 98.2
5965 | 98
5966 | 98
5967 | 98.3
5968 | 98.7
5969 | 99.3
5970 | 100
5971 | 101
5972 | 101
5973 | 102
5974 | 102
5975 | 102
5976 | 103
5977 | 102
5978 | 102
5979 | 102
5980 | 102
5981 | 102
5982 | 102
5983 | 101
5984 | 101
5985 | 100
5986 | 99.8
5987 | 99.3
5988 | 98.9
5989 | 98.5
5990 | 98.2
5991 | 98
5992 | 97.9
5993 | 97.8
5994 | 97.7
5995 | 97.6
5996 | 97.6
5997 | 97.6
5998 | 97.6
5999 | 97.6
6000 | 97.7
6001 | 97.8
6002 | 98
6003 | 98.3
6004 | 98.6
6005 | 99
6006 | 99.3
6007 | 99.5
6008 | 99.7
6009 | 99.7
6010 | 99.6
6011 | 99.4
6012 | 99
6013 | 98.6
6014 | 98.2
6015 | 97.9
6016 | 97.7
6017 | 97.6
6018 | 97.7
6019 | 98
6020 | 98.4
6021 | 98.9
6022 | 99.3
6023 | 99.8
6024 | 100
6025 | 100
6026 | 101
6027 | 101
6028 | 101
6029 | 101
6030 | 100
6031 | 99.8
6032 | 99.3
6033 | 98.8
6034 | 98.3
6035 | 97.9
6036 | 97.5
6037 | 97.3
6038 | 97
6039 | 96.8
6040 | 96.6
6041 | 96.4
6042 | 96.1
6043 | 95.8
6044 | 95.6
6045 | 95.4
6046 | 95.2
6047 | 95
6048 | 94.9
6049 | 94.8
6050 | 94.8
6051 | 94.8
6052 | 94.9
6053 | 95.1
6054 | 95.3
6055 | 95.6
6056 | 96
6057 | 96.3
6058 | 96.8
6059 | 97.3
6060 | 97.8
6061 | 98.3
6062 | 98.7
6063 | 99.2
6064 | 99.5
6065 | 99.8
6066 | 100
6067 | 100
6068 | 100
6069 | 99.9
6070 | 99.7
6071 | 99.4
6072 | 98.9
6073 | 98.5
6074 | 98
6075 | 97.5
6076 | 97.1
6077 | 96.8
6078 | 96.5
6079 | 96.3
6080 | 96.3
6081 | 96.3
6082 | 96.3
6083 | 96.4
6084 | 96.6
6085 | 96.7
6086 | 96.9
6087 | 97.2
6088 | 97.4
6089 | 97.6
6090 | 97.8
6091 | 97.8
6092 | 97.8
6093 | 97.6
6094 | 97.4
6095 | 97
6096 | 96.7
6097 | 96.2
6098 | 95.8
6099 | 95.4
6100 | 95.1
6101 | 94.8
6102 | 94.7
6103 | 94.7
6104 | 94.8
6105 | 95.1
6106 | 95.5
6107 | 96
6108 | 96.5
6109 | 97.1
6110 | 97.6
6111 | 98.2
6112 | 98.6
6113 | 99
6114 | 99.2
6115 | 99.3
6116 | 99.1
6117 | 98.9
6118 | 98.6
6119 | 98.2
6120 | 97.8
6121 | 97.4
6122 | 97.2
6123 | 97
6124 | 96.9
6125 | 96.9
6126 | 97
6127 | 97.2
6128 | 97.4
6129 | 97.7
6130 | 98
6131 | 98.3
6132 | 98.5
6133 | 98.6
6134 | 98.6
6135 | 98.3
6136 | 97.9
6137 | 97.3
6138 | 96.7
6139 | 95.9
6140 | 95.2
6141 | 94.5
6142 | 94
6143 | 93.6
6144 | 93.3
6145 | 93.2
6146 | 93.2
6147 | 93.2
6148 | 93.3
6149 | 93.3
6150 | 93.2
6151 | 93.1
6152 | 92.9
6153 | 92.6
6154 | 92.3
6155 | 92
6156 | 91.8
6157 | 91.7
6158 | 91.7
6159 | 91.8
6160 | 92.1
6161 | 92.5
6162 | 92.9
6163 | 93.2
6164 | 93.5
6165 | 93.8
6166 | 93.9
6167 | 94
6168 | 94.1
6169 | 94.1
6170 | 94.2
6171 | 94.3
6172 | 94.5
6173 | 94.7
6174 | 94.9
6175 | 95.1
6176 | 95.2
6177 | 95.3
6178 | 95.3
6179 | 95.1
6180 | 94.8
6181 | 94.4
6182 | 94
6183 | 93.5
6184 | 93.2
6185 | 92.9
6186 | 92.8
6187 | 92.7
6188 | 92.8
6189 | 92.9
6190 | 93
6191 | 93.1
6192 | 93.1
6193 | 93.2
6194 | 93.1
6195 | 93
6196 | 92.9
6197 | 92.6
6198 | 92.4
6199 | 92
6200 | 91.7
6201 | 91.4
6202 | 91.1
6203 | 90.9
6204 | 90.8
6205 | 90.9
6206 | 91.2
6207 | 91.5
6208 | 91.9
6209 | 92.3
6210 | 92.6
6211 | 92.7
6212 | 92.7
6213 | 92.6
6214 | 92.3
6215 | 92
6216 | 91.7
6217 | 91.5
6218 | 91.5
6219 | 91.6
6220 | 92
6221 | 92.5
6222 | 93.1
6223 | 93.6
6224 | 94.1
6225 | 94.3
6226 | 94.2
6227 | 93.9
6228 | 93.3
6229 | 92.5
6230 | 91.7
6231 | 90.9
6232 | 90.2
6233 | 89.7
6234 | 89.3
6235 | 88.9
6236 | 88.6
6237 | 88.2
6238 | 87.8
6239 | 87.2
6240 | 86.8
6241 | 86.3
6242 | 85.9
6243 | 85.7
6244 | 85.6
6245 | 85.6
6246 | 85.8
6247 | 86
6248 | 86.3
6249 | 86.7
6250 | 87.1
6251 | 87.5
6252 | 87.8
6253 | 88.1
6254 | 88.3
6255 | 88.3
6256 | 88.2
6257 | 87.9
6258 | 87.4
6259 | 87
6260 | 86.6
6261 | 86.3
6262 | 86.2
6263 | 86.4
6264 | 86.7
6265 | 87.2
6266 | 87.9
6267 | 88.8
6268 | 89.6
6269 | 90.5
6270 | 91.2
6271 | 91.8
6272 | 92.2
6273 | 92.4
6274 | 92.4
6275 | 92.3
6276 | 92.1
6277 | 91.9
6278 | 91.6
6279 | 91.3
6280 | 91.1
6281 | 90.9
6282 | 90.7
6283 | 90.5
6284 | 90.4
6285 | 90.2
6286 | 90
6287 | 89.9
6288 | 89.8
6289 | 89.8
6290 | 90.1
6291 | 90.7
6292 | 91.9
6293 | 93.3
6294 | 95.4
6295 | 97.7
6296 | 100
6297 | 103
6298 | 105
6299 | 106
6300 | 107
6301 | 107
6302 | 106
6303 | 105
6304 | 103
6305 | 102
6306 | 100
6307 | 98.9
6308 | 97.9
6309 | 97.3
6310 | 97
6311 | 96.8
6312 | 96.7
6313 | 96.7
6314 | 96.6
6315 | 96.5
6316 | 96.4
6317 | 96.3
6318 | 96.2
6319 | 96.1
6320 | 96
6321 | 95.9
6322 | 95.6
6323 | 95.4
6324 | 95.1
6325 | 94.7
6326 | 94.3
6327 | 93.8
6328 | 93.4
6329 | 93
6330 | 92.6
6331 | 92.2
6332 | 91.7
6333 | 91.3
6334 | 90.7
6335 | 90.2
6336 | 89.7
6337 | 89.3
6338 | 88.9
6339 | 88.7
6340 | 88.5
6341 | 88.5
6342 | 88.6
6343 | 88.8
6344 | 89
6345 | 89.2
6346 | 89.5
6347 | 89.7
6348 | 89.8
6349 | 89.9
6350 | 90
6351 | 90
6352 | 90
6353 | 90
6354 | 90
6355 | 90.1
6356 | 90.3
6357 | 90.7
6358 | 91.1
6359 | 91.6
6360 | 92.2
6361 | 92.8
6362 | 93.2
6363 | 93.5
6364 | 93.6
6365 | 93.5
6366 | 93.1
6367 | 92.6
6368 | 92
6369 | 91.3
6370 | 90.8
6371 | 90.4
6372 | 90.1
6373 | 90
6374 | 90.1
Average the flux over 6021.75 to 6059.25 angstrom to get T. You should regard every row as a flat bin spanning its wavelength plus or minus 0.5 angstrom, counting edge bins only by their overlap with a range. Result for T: 97.3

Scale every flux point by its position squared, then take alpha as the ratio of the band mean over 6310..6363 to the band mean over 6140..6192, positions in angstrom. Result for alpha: 1.0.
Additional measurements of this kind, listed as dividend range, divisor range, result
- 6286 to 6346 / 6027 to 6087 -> 1.06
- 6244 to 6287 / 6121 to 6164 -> 0.98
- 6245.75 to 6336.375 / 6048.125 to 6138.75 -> 1.02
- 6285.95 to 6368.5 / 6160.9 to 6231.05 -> 1.05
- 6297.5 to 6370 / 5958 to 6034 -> 1.06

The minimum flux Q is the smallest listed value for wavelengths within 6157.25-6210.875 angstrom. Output 90.8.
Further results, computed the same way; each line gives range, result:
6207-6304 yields 85.6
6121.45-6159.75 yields 91.7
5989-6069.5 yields 94.8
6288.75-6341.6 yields 88.5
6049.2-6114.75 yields 94.7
